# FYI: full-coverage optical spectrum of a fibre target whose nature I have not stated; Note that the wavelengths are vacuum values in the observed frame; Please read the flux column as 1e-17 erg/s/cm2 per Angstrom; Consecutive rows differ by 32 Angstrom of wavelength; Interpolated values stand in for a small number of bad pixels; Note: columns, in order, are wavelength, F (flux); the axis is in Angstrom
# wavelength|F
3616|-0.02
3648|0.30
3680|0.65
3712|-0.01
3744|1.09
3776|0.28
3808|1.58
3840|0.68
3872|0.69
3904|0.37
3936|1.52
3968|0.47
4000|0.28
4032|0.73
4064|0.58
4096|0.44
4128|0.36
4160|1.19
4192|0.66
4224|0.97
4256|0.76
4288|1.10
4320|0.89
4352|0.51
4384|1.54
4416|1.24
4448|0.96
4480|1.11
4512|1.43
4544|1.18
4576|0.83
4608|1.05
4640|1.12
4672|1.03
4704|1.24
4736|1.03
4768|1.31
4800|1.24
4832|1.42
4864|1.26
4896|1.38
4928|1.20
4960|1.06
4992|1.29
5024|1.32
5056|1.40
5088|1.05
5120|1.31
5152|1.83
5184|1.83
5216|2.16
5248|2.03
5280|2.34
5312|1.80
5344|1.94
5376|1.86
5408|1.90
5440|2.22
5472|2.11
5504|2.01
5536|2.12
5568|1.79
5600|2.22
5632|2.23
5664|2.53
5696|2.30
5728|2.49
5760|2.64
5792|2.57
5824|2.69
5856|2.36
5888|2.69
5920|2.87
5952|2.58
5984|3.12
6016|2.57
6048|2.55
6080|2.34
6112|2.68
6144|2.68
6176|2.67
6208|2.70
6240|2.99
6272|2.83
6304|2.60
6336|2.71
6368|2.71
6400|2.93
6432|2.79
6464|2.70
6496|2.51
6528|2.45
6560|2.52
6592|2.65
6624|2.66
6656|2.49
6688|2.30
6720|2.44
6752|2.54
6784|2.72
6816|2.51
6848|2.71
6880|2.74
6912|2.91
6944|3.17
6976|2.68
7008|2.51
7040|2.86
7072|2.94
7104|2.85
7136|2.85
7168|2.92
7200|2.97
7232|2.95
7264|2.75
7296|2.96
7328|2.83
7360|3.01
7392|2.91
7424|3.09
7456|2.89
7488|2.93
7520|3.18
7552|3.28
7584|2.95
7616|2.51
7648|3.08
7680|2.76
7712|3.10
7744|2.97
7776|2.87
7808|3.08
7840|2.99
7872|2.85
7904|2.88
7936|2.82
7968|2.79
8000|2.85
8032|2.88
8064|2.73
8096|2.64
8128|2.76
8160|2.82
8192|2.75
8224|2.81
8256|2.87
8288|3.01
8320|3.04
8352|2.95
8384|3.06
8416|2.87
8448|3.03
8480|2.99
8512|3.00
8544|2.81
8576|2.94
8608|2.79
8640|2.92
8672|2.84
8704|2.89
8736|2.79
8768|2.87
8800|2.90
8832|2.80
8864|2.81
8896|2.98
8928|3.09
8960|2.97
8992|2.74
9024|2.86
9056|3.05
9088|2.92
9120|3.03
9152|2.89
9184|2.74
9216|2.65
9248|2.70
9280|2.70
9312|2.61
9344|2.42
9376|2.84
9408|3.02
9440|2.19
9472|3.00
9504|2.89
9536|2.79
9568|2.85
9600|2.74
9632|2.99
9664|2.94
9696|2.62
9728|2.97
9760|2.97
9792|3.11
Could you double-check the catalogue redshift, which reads 0.29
